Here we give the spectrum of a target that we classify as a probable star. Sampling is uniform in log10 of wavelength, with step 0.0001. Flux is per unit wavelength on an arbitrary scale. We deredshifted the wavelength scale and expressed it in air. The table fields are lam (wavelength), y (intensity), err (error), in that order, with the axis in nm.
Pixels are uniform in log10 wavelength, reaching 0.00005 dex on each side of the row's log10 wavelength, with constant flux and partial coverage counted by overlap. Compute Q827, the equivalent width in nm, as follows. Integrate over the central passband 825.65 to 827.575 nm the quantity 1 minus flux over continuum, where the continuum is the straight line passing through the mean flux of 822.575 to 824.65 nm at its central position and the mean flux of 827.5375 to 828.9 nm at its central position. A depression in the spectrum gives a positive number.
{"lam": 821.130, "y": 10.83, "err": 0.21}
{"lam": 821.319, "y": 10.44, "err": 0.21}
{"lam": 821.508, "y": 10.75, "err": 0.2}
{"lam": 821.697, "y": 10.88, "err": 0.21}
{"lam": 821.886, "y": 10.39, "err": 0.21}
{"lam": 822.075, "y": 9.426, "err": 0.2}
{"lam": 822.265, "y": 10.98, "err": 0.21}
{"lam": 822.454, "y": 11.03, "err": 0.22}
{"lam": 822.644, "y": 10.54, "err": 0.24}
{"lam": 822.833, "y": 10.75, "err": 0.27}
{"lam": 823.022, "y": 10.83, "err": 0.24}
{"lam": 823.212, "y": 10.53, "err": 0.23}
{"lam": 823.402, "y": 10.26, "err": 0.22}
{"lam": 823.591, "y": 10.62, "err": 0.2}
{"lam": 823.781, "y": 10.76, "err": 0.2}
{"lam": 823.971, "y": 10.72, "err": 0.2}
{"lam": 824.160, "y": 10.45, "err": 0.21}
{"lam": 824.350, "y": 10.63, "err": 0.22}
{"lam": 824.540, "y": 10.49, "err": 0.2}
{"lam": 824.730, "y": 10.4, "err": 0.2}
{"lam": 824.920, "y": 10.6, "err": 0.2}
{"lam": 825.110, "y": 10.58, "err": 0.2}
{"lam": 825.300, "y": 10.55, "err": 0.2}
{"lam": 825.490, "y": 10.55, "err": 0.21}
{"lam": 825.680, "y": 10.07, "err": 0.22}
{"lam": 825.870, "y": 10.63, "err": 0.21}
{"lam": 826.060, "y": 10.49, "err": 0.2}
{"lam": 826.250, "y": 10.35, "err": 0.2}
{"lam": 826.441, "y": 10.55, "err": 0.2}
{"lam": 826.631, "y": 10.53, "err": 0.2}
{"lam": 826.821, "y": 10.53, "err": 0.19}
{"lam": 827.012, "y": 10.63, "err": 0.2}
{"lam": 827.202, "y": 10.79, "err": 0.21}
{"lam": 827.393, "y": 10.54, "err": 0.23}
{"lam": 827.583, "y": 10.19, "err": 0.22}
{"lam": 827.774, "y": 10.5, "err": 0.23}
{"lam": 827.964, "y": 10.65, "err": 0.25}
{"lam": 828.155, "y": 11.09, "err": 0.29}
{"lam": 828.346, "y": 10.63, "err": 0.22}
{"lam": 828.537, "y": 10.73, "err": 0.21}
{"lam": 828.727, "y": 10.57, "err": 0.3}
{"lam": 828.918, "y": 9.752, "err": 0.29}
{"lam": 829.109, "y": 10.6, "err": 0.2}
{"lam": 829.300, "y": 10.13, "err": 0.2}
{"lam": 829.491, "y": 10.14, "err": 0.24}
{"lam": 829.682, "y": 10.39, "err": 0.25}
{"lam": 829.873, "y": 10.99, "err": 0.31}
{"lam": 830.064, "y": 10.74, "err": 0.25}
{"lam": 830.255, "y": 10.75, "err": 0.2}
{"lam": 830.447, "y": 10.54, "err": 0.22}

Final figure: 0.01 nm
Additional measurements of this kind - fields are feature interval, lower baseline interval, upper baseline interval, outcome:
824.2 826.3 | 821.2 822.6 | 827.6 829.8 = 0.01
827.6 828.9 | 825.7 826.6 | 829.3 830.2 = -0.01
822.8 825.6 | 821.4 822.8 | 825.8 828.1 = 0.00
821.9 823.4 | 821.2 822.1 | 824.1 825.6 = -0.01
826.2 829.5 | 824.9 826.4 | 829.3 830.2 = 0.00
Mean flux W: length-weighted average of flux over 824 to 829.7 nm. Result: 10.5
